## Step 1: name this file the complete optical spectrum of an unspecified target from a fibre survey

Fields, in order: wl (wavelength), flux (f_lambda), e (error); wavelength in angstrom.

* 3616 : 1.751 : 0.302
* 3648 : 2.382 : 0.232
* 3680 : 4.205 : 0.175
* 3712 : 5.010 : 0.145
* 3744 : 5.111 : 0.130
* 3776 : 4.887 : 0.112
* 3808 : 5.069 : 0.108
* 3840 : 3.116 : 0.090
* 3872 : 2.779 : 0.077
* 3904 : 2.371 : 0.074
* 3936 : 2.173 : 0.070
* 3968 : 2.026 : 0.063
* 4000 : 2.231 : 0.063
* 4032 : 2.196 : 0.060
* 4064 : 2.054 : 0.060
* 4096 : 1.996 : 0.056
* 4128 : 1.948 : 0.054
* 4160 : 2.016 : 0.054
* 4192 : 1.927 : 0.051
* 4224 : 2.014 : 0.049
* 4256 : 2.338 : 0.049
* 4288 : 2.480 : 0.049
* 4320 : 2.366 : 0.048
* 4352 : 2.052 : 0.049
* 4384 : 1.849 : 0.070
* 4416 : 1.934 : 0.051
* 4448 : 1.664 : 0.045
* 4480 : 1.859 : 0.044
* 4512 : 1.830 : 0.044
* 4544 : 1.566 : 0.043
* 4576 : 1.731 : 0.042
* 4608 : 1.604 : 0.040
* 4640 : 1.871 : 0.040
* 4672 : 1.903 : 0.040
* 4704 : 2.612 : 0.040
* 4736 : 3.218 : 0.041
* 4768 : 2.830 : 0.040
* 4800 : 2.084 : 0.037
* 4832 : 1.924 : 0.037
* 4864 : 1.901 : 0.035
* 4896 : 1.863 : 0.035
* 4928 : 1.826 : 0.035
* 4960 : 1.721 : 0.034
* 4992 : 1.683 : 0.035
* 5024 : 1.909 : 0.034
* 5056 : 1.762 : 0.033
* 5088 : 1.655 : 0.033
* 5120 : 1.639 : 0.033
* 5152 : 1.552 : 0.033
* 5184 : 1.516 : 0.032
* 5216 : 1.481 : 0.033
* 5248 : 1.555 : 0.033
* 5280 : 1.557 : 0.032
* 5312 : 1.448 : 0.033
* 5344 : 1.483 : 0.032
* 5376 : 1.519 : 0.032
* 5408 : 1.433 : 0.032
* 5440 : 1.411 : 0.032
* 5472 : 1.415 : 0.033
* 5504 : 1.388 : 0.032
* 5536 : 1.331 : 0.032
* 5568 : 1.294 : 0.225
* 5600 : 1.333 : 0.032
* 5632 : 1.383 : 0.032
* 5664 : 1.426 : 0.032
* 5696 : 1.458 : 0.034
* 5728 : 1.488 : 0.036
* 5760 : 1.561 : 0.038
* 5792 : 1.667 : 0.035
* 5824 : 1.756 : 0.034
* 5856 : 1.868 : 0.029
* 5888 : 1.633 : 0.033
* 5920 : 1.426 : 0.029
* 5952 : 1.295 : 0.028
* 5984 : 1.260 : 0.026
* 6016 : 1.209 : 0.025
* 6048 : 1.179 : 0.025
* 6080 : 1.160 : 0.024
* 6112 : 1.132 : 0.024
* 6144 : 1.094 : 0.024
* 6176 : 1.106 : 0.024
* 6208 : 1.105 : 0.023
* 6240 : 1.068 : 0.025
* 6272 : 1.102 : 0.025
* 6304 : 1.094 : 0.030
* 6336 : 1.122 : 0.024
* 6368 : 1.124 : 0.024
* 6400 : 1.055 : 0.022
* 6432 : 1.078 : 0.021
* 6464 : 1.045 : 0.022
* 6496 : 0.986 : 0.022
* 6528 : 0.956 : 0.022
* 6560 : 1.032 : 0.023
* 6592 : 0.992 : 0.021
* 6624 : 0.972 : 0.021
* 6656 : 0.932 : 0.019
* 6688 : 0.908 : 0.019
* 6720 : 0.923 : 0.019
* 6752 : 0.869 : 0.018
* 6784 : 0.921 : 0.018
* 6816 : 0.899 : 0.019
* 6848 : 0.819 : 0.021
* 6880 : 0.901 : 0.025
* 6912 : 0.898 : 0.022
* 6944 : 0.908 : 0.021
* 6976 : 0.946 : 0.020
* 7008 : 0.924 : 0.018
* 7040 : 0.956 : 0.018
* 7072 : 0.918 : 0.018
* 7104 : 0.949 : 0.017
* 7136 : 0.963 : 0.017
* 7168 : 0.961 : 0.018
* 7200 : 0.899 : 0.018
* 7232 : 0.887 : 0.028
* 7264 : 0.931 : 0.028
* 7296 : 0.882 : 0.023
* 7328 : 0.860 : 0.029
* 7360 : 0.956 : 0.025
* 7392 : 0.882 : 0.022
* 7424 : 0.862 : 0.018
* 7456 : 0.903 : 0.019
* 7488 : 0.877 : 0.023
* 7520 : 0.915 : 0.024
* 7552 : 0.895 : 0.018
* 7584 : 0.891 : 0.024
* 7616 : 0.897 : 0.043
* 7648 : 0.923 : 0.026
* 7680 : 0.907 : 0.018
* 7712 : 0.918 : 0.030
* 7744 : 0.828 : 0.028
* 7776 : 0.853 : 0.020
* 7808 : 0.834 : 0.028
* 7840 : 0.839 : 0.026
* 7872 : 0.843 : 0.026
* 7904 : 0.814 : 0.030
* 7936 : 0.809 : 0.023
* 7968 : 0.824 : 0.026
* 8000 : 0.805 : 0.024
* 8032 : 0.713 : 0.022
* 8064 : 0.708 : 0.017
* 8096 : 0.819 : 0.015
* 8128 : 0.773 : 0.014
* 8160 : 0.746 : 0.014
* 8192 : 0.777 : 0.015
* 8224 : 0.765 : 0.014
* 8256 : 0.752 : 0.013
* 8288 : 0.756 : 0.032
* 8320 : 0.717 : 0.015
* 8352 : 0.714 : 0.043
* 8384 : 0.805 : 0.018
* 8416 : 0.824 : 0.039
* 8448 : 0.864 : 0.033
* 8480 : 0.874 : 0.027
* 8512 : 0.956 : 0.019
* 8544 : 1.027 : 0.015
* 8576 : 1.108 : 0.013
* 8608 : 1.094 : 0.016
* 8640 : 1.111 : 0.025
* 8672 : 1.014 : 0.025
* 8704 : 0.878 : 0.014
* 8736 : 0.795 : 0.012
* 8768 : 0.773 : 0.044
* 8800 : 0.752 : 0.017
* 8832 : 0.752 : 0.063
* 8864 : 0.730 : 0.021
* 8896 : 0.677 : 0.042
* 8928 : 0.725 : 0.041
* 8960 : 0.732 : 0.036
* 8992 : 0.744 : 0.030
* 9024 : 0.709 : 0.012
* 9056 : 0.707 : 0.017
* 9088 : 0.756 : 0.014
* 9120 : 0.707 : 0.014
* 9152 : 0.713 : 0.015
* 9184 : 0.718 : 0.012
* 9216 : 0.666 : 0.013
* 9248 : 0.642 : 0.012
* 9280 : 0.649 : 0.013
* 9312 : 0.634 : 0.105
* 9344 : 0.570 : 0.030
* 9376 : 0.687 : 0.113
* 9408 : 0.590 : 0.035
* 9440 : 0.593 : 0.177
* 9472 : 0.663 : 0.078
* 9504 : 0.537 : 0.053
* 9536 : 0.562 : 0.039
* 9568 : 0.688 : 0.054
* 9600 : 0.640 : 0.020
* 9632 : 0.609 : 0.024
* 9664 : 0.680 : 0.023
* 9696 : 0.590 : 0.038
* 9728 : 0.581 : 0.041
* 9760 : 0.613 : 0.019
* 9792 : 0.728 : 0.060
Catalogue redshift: 2.069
